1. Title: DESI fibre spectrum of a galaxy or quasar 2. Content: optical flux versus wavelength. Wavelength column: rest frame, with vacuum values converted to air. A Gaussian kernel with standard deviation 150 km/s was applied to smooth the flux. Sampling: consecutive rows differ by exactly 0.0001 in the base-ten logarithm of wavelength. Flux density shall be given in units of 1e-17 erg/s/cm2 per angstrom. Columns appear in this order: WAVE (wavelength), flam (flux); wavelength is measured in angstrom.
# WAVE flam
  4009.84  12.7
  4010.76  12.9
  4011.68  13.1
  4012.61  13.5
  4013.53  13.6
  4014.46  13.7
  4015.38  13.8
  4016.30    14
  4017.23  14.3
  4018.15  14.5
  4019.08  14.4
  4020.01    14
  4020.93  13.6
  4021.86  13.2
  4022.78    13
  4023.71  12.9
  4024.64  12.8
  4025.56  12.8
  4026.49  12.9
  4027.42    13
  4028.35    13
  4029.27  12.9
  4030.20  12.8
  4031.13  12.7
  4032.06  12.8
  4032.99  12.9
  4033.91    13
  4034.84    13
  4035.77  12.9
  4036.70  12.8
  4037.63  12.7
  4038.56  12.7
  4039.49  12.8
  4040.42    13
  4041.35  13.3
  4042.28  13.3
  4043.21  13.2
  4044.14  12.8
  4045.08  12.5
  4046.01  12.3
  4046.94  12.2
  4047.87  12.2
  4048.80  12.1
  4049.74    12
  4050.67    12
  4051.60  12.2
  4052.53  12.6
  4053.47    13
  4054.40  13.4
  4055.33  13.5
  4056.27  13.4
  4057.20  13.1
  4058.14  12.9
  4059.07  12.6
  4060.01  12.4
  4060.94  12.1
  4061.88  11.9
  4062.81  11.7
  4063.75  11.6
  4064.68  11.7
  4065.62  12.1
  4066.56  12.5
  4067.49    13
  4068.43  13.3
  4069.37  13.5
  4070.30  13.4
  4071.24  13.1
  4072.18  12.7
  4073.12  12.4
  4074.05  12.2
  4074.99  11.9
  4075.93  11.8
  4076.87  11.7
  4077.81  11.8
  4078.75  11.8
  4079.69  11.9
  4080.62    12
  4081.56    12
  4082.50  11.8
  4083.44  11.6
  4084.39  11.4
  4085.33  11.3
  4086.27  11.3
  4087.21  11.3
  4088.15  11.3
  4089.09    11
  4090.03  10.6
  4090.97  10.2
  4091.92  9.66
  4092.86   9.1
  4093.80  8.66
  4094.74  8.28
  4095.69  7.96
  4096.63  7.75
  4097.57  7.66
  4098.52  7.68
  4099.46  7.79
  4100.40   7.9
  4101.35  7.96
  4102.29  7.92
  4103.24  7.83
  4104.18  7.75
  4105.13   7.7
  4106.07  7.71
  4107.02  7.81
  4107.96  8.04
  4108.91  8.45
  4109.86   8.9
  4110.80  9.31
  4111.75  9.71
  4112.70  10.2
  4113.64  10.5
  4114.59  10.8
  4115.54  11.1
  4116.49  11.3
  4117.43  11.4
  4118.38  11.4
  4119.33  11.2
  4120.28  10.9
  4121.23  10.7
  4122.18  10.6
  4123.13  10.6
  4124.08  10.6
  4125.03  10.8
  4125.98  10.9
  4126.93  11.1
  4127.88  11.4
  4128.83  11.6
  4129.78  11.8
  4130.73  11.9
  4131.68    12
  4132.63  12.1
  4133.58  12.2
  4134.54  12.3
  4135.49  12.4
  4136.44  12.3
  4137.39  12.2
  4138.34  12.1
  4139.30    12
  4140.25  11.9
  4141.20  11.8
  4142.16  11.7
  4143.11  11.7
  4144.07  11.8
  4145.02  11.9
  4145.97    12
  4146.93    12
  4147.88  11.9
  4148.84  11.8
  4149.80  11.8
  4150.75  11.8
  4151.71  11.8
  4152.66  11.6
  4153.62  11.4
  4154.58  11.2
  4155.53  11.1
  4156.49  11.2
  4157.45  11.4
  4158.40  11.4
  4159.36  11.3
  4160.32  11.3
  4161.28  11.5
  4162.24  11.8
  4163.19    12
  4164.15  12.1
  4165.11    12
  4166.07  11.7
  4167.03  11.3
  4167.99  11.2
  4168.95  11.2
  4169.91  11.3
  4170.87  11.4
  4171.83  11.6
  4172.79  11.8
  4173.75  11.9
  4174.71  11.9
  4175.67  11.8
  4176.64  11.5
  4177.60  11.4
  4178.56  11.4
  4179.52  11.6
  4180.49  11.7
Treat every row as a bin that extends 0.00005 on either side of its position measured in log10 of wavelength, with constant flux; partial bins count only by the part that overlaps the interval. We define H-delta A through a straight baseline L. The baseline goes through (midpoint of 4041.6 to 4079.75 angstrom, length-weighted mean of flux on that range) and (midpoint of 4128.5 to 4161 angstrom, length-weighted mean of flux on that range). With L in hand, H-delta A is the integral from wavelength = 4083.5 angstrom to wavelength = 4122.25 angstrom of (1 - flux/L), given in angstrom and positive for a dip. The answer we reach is 8.3 angstrom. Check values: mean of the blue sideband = 12.5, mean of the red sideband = 11.8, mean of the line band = 9.52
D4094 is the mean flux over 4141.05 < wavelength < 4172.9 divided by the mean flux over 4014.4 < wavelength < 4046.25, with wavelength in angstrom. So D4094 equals 0.9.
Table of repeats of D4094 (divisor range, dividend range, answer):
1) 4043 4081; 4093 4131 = 0.77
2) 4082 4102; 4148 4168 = 1.20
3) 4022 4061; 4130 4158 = 0.93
